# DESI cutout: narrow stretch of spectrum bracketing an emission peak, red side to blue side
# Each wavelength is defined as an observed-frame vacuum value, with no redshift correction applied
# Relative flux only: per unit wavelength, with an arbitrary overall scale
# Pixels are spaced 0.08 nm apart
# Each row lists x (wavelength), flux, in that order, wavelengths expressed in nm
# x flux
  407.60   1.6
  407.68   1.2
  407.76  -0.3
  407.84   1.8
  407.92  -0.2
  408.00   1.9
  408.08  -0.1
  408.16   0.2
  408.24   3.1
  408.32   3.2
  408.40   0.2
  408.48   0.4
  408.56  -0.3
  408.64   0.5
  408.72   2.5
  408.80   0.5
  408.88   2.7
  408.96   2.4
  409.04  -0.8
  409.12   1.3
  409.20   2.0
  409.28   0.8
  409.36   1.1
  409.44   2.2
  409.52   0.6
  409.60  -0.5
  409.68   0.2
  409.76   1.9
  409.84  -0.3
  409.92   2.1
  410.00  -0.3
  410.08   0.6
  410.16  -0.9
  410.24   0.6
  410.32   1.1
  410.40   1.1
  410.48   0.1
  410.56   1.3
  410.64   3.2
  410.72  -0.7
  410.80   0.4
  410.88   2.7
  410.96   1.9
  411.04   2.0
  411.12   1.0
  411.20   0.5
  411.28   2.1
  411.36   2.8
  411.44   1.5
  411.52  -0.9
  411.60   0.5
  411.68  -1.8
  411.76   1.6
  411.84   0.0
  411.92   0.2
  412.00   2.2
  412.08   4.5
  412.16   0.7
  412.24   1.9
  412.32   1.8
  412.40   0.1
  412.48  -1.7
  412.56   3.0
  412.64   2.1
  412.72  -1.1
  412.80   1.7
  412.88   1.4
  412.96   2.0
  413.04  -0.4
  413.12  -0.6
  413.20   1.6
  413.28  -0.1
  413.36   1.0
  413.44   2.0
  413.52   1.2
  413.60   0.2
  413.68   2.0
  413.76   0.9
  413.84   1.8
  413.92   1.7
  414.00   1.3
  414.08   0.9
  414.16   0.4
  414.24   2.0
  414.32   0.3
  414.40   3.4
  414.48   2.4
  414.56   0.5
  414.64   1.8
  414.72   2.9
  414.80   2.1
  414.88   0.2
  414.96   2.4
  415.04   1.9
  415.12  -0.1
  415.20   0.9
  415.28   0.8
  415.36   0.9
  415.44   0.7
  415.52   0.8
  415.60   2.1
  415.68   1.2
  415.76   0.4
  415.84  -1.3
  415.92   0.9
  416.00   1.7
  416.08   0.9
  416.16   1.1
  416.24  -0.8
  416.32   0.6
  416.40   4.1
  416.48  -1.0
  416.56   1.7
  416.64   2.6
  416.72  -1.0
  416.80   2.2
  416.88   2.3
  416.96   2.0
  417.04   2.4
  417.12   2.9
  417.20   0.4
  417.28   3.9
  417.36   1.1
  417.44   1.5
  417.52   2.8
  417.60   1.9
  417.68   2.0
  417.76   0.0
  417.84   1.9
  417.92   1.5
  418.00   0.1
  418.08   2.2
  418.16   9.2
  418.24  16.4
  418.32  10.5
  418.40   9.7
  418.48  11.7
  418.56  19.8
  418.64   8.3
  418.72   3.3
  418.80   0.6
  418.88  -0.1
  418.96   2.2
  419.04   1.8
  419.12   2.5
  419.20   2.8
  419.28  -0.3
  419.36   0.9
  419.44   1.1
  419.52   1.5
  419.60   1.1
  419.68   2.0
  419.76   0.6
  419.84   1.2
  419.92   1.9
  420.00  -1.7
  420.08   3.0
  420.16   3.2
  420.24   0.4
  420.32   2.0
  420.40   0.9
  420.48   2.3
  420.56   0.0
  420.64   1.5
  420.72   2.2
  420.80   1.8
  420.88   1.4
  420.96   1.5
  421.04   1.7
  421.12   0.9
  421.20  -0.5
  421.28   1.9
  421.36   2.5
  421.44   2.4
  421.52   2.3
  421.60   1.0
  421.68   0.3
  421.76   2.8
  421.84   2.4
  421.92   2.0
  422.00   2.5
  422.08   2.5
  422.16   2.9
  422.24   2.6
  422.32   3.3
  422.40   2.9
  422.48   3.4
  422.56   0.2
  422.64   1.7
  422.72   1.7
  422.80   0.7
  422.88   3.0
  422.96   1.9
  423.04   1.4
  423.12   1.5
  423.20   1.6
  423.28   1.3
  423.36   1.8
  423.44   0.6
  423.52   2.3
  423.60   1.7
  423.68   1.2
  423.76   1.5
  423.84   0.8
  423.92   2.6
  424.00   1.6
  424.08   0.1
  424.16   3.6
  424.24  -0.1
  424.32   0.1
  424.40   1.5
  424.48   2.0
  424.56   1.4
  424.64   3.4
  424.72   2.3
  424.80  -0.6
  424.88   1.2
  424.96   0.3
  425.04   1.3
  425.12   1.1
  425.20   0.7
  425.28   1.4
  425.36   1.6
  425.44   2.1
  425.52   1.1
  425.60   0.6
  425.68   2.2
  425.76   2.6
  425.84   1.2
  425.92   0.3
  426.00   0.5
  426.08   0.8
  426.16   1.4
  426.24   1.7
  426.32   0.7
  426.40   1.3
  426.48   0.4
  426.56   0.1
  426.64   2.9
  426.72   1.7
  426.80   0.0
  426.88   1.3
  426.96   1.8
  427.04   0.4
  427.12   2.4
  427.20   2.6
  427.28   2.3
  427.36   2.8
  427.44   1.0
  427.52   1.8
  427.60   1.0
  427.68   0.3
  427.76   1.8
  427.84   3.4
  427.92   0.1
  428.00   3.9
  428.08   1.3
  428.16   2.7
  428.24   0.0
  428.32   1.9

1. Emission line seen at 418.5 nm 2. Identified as [O II]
